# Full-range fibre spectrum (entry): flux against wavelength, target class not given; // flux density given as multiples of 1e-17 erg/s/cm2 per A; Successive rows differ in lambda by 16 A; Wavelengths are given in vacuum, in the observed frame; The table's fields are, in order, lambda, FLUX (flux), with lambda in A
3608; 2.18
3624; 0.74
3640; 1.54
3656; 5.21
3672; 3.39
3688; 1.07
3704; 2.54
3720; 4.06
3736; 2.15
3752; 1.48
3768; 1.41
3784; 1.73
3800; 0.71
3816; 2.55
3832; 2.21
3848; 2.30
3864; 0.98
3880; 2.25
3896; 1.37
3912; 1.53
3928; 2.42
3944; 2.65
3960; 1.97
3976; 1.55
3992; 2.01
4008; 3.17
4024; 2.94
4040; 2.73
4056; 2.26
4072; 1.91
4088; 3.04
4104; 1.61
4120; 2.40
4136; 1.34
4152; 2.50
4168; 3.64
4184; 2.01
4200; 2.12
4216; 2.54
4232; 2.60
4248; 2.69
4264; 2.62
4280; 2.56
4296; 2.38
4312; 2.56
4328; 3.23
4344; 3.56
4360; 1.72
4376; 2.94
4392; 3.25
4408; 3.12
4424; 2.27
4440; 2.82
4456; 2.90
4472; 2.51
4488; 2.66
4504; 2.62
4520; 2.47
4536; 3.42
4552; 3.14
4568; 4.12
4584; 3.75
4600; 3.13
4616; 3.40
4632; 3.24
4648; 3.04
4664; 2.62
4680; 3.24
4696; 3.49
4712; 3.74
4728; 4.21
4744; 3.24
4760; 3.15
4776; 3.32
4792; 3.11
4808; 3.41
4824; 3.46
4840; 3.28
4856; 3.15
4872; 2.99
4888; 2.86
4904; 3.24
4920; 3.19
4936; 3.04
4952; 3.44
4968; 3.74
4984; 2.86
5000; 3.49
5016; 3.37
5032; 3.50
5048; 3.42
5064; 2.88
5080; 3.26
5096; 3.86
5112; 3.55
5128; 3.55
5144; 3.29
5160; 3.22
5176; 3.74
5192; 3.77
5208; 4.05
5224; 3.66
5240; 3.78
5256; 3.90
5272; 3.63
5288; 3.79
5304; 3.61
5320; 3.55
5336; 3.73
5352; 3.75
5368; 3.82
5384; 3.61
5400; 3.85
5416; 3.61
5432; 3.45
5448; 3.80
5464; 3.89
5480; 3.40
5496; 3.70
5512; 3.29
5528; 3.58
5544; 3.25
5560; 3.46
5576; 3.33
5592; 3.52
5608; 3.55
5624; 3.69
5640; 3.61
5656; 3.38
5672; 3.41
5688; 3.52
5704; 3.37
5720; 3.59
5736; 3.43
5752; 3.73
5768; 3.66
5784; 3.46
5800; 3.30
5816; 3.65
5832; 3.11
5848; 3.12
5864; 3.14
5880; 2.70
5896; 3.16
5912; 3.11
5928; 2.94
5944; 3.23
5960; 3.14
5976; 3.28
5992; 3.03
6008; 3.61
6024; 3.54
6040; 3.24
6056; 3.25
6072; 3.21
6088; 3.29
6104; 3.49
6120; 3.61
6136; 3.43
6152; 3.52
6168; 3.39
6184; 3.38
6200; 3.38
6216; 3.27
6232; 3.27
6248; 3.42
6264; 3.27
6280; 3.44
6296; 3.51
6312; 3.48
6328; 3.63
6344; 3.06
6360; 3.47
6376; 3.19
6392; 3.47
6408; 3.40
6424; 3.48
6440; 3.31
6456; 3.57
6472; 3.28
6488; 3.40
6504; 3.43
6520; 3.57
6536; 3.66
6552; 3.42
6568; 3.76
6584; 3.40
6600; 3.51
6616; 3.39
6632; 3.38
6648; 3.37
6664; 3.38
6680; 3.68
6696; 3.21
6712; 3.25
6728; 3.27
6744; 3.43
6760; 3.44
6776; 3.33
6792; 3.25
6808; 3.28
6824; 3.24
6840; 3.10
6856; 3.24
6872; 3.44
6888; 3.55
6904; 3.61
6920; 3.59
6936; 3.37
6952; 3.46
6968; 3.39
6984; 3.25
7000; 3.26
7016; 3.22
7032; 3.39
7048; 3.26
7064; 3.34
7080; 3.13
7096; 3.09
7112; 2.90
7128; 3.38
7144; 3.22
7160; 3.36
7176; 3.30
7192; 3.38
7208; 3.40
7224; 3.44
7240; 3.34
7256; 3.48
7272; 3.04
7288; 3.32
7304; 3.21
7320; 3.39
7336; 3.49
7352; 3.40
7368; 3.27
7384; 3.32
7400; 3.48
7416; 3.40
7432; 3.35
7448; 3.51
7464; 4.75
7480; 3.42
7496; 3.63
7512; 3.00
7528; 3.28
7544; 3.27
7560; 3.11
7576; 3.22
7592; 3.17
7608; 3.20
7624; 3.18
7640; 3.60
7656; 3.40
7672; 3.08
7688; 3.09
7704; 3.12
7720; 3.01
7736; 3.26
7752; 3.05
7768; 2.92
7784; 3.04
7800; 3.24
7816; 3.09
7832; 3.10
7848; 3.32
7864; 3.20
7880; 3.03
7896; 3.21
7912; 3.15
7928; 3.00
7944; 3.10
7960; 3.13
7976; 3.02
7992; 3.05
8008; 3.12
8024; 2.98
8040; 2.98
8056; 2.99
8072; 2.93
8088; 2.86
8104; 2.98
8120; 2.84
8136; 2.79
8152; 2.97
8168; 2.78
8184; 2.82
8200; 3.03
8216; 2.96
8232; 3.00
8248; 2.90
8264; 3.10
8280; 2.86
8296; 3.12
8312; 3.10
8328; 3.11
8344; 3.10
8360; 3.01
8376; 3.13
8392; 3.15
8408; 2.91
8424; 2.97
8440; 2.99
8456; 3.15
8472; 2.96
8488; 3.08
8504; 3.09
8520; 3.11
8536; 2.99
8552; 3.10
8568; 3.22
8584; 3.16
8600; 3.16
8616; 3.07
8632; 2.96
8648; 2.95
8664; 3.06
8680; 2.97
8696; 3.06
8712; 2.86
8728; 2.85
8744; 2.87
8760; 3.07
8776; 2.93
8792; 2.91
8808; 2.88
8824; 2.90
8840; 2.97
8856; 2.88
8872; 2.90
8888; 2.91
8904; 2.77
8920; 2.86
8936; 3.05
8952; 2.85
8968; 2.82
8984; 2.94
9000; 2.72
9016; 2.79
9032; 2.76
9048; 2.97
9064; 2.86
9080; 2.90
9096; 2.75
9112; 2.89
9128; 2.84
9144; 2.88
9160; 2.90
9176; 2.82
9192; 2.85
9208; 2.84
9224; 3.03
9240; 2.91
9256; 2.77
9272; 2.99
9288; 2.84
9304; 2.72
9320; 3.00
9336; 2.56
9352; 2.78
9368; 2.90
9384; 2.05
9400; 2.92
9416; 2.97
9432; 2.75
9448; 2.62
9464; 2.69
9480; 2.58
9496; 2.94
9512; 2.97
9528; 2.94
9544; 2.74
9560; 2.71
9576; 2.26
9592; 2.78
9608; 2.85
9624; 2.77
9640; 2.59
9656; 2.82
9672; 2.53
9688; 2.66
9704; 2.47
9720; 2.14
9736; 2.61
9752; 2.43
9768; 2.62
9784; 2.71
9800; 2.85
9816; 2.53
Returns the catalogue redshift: 0.14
